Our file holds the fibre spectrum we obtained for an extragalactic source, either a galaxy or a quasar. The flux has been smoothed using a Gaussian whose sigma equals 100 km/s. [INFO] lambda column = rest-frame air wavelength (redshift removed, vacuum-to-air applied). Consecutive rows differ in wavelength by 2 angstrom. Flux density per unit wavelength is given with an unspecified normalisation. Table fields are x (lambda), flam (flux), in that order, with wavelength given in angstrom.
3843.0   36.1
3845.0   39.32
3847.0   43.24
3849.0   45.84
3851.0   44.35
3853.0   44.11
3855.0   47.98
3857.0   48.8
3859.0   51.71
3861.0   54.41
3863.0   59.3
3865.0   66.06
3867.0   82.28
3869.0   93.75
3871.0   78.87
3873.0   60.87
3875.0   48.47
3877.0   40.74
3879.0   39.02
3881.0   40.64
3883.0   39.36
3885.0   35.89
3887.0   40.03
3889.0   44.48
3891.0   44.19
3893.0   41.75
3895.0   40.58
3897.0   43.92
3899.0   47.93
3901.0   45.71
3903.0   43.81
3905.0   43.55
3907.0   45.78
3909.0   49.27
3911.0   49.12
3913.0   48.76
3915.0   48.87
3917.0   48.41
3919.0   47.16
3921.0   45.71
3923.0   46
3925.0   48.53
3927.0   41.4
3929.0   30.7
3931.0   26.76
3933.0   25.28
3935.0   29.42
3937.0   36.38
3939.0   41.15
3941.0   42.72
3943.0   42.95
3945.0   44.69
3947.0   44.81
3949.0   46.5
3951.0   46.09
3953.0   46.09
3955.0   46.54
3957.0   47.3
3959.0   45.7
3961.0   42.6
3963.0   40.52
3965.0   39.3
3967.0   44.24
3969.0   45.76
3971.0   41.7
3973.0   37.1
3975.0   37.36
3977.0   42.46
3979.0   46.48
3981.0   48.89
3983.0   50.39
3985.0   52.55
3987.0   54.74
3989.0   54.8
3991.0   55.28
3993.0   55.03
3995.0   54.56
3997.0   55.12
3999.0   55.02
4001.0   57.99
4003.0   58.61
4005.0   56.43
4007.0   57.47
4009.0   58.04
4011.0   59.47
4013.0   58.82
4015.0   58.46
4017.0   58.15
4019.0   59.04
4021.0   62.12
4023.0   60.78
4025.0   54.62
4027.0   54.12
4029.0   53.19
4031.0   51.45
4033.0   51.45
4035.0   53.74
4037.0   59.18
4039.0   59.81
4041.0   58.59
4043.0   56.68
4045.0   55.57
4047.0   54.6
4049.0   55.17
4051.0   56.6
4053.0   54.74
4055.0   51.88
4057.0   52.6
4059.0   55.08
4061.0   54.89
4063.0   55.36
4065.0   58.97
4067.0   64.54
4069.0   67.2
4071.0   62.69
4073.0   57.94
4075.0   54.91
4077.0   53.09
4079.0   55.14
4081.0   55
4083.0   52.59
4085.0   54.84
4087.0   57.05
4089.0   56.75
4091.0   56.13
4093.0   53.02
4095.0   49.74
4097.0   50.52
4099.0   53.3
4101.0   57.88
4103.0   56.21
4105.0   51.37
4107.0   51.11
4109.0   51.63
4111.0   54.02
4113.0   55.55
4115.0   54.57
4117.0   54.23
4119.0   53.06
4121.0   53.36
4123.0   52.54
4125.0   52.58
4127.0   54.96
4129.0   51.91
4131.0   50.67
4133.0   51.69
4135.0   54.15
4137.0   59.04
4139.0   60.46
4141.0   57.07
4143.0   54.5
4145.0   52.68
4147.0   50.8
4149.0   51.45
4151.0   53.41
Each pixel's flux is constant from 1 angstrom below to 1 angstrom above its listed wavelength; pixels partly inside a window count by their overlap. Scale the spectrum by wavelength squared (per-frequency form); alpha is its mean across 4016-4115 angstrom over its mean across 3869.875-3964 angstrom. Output 1.36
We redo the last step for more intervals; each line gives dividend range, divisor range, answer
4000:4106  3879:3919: 1.37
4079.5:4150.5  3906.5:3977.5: 1.38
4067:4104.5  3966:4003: 1.18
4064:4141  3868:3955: 1.35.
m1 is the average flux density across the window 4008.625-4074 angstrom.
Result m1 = 57.1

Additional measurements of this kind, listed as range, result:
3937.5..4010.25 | 48.2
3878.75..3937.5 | 42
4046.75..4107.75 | 55.5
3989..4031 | 56.9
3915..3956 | 41.5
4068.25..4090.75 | 56.9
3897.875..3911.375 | 46.3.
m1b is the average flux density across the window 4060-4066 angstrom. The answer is 56.4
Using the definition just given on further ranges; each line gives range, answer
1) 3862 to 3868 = 69.2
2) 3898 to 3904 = 45.8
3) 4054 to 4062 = 53.6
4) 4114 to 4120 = 54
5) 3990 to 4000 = 55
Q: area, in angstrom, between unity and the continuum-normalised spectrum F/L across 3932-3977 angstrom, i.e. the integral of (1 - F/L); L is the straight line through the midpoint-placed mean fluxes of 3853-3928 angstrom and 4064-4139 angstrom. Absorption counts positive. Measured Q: 8.6 angstrom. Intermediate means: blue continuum 49.7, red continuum 55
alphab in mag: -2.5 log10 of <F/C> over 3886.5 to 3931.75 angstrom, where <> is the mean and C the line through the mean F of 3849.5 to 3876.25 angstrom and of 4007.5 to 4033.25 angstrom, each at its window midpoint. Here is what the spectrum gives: 0.31 mag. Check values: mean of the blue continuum 59.6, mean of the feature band 44.2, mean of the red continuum 57.1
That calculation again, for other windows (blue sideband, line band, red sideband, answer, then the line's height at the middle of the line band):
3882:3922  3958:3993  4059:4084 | 0.10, 50.3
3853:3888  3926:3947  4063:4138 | 0.43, 54.5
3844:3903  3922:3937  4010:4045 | 0.43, 52.6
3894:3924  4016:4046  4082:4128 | -0.11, 51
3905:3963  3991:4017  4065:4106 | -0.16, 49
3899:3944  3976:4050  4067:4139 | -0.14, 48.6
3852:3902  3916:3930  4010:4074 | 0.20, 52.9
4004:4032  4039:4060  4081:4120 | 0.01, 56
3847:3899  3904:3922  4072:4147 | 0.09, 51.4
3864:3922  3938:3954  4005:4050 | 0.18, 52.6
